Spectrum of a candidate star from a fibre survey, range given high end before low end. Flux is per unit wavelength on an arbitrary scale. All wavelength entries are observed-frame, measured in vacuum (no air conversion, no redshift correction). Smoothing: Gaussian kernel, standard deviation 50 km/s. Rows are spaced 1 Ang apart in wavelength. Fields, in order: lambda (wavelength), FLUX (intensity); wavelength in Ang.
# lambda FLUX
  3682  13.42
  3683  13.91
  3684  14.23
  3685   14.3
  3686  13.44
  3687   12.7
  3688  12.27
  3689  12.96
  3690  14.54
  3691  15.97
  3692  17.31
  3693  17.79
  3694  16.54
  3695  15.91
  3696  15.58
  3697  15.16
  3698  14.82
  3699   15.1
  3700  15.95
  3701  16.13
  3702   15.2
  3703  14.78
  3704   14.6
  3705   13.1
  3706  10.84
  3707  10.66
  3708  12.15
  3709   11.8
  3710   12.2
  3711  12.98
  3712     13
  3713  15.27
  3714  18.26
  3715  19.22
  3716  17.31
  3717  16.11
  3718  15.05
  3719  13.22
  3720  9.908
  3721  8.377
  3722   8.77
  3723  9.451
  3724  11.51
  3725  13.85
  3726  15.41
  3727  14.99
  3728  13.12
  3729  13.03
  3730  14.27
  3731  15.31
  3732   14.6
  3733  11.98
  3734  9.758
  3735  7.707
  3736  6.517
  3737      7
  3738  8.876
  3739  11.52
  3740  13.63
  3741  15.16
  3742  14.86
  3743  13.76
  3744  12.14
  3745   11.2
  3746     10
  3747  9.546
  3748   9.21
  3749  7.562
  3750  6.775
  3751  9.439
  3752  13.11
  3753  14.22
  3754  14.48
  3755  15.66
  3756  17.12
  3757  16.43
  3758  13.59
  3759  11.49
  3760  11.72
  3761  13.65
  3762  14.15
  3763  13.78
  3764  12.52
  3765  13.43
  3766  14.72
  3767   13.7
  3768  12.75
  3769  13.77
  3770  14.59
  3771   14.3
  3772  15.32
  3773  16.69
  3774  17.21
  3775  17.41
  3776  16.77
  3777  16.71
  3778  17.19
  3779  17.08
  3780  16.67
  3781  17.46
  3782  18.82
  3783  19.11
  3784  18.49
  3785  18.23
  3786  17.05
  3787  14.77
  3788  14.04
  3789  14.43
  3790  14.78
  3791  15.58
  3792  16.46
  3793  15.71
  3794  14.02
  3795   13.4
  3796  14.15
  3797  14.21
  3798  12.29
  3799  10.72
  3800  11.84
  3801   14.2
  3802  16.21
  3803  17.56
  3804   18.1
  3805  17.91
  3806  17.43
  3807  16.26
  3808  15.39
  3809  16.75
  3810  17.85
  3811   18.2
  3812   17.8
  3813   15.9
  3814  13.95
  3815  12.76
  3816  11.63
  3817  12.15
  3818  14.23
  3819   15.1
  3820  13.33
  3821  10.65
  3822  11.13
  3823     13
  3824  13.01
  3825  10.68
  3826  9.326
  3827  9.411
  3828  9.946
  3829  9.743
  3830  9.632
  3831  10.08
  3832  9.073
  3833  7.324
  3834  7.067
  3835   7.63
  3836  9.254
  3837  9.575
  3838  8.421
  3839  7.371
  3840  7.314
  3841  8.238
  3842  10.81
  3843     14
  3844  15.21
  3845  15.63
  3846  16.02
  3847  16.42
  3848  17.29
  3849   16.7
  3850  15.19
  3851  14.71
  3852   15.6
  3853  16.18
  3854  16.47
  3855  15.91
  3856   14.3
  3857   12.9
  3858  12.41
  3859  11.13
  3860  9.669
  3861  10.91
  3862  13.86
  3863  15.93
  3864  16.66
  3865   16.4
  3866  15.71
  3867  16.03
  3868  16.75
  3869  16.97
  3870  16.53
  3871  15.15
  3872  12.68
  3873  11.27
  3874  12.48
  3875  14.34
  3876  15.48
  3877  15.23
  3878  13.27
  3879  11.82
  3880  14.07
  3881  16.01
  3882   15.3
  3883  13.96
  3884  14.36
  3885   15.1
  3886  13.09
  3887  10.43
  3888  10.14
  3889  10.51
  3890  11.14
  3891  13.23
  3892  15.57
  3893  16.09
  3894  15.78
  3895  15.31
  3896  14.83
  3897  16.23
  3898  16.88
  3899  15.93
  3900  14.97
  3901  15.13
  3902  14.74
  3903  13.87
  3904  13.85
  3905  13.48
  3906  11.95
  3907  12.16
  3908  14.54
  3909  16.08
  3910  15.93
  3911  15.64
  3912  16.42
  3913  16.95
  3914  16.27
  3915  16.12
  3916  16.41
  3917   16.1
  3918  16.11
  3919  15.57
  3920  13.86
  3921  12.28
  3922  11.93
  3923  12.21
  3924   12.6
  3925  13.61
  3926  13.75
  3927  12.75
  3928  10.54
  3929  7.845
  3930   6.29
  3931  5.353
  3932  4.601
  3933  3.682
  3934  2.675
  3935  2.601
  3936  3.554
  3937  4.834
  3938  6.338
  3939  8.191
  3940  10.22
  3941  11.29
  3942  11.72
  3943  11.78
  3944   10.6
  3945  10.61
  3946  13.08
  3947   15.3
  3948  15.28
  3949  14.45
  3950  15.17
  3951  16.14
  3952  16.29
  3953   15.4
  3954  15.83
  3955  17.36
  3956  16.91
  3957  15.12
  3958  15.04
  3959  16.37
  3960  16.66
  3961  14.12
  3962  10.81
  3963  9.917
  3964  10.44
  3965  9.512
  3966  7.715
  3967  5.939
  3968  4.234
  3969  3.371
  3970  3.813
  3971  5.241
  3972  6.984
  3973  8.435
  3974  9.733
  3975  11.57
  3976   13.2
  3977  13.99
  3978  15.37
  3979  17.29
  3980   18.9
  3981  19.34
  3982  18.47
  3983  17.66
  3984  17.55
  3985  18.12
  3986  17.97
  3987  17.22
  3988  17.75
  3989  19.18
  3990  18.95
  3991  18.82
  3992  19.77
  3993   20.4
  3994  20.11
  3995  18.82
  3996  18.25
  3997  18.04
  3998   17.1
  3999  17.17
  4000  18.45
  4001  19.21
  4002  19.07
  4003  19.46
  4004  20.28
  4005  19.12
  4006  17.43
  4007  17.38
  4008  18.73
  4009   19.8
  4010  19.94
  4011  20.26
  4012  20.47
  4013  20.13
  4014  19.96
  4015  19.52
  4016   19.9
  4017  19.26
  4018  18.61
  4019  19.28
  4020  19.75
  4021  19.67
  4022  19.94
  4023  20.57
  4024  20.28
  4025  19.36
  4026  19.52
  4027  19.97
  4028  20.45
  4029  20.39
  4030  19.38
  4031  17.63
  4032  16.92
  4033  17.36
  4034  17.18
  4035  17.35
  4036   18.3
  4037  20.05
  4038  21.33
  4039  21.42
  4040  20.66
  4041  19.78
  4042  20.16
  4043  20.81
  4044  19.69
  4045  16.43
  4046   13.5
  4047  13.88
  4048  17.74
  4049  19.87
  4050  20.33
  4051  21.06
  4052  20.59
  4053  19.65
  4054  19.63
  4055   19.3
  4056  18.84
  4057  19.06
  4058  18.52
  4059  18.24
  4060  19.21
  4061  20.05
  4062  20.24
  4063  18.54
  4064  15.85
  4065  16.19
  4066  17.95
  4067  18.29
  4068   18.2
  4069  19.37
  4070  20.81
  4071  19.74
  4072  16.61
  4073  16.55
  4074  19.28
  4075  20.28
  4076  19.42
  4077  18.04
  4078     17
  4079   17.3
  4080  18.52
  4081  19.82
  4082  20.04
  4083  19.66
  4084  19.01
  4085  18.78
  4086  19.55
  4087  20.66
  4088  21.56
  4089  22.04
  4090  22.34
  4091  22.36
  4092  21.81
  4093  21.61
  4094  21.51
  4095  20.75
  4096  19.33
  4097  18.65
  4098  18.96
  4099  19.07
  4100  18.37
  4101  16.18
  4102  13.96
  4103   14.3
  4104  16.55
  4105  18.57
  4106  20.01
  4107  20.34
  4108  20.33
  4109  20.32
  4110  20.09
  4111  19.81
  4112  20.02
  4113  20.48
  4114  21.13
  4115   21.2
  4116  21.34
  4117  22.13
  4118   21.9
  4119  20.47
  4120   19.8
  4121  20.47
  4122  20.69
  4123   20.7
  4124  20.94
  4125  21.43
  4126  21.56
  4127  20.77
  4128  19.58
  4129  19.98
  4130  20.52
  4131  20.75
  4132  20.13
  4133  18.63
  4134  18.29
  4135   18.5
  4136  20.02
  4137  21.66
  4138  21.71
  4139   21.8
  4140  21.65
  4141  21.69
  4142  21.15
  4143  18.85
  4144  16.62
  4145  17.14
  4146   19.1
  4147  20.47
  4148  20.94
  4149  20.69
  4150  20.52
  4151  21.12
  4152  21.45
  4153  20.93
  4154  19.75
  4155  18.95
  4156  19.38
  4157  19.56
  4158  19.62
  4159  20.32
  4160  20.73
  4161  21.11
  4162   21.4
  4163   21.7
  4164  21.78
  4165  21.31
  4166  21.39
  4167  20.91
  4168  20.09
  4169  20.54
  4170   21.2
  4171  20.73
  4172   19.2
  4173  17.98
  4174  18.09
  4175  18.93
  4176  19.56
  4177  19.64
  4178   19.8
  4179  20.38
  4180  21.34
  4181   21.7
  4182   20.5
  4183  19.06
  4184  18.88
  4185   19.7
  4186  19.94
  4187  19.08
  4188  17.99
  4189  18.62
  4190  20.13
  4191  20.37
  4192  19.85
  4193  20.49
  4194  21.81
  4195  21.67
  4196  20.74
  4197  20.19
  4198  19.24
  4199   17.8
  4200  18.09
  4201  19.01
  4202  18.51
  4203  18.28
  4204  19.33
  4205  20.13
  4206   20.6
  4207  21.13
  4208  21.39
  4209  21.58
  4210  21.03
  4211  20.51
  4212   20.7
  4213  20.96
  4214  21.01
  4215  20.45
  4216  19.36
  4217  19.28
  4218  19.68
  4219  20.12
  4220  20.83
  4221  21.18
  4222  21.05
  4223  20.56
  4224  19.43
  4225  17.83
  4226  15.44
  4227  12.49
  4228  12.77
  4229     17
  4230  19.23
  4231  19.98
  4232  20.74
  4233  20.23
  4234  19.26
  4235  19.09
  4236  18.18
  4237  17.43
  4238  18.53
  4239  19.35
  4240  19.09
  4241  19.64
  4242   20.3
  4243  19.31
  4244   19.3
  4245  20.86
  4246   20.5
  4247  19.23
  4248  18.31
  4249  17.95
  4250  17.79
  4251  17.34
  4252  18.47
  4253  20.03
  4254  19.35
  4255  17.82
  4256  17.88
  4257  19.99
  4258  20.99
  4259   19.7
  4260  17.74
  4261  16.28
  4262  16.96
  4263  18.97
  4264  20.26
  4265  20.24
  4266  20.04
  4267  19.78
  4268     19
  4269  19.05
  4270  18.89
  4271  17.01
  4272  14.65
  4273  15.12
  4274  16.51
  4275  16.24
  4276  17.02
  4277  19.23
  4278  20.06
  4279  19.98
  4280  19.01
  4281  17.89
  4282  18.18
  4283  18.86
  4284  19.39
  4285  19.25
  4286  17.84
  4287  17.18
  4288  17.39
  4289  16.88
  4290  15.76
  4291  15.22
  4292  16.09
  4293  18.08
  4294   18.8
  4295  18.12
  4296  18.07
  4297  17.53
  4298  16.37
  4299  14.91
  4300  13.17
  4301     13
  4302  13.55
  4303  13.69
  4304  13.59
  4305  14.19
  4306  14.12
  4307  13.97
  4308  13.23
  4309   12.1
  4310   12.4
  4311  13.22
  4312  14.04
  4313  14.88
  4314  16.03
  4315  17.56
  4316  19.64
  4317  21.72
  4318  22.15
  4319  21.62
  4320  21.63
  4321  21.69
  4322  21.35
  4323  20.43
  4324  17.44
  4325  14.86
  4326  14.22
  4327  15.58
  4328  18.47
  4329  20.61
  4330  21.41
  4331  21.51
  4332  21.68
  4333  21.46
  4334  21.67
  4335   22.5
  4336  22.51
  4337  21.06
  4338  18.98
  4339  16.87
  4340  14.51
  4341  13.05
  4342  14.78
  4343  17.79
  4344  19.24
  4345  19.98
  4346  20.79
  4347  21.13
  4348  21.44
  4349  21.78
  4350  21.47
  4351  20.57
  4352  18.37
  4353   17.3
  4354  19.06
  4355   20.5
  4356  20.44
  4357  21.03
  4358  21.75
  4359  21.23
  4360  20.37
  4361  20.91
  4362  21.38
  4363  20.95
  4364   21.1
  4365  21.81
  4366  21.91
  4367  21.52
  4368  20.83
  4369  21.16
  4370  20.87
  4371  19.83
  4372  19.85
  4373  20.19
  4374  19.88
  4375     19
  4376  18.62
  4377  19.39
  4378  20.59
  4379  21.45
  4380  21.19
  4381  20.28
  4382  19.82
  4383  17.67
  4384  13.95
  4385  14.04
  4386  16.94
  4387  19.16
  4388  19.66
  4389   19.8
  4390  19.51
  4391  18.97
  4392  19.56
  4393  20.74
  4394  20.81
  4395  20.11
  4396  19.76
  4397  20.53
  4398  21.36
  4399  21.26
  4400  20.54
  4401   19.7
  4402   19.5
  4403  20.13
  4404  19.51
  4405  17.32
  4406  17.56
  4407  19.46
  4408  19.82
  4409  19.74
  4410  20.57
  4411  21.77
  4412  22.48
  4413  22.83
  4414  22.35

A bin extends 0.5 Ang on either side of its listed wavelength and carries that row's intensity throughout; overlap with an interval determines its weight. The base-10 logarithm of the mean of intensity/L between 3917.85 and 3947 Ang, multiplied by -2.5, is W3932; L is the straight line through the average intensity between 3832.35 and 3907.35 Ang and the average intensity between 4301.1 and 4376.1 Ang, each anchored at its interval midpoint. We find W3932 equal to 0.42 mag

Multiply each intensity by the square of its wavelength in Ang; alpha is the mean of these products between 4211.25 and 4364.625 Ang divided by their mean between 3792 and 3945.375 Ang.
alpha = 1.7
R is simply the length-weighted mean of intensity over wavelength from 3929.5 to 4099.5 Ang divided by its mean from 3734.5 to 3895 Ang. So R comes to 1.22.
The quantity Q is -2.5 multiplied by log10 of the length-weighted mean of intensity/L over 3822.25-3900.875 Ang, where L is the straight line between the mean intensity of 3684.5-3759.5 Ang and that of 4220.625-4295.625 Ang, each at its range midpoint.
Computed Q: 0.11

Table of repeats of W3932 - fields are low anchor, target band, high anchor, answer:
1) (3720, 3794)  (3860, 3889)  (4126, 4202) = 0.10 mag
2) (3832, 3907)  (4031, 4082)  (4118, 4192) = -0.05 mag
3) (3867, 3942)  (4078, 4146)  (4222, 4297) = -0.23 mag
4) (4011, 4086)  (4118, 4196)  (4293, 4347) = -0.10 mag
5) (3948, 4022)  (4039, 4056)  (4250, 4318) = -0.17 mag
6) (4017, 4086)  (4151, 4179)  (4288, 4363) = -0.09 mag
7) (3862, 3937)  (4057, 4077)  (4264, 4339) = -0.22 mag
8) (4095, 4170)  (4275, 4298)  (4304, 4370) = 0.08 mag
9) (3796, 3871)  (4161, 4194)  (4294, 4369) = -0.19 mag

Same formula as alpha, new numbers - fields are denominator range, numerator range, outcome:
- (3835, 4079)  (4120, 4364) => 1.43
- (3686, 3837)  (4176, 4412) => 1.81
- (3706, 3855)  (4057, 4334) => 1.74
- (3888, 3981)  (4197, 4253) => 1.80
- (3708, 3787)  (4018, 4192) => 1.73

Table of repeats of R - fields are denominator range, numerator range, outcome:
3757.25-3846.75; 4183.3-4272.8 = 1.39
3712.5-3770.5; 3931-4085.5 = 1.28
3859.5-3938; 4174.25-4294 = 1.45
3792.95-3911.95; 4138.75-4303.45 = 1.40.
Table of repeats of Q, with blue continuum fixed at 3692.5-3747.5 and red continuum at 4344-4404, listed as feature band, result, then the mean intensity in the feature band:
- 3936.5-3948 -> 0.42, 10.6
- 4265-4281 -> 0.05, 18.2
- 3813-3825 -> 0.11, 12.9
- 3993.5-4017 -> -0.18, 19.1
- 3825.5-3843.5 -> 0.49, 9.12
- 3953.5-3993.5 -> 0.15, 13.9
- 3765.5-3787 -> -0.19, 16.3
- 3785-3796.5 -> -0.09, 15.1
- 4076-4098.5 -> -0.17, 20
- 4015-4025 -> -0.20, 19.7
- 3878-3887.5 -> 0.09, 13.8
